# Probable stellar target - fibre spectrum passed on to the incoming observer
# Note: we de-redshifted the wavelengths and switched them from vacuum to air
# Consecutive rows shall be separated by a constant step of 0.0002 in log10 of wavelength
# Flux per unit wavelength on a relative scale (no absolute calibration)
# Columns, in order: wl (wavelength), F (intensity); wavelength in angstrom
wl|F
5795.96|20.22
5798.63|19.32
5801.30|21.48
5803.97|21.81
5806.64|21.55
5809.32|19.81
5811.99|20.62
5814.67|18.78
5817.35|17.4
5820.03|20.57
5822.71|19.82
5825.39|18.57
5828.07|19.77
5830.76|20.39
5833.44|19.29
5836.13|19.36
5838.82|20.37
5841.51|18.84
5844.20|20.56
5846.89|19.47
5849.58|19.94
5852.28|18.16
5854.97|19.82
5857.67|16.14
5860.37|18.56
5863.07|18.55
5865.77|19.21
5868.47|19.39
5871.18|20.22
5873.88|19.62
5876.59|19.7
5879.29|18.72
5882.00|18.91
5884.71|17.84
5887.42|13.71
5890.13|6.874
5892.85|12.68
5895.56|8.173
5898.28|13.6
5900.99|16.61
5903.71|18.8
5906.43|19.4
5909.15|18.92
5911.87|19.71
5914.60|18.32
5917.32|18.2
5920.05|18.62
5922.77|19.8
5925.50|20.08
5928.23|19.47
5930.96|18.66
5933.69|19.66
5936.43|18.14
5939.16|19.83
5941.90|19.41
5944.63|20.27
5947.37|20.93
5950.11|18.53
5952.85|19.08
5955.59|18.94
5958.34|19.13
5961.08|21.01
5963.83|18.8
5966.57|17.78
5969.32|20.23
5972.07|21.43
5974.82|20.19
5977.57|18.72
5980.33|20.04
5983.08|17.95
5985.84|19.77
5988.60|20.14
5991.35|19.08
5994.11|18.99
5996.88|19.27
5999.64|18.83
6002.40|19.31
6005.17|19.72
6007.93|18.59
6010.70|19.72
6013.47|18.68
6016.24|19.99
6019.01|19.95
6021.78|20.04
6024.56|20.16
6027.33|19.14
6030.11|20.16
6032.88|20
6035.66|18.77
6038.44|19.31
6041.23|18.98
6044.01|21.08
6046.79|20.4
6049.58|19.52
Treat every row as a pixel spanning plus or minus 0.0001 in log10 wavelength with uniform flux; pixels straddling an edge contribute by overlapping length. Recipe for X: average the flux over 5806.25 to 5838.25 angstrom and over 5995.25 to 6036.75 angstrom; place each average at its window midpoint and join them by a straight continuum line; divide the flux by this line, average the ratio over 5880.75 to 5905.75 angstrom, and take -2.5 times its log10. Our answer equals 0.344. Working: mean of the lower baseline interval 19.6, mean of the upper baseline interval 19.5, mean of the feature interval 14.3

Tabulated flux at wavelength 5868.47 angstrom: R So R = 19.39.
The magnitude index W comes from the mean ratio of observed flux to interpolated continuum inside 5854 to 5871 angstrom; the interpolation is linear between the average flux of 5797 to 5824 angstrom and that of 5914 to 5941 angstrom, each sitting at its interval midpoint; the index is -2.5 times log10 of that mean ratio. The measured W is 0.06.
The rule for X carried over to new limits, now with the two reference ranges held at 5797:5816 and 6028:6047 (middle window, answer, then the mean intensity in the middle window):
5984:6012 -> 0.03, 19.3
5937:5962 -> 0.02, 19.6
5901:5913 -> 0.07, 18.9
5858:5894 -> 0.18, 17.2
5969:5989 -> 0.01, 19.8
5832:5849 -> 0.04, 19.7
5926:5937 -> 0.05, 19.1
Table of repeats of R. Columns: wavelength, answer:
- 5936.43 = 18.14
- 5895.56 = 8.173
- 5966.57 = 17.78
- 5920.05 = 18.62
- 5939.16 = 19.83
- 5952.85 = 19.08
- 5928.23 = 19.47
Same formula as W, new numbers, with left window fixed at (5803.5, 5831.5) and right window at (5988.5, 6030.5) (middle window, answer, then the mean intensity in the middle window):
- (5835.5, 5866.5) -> 0.040 mag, 19.1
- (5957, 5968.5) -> 0.017 mag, 19.2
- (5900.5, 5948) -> 0.025 mag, 19.2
